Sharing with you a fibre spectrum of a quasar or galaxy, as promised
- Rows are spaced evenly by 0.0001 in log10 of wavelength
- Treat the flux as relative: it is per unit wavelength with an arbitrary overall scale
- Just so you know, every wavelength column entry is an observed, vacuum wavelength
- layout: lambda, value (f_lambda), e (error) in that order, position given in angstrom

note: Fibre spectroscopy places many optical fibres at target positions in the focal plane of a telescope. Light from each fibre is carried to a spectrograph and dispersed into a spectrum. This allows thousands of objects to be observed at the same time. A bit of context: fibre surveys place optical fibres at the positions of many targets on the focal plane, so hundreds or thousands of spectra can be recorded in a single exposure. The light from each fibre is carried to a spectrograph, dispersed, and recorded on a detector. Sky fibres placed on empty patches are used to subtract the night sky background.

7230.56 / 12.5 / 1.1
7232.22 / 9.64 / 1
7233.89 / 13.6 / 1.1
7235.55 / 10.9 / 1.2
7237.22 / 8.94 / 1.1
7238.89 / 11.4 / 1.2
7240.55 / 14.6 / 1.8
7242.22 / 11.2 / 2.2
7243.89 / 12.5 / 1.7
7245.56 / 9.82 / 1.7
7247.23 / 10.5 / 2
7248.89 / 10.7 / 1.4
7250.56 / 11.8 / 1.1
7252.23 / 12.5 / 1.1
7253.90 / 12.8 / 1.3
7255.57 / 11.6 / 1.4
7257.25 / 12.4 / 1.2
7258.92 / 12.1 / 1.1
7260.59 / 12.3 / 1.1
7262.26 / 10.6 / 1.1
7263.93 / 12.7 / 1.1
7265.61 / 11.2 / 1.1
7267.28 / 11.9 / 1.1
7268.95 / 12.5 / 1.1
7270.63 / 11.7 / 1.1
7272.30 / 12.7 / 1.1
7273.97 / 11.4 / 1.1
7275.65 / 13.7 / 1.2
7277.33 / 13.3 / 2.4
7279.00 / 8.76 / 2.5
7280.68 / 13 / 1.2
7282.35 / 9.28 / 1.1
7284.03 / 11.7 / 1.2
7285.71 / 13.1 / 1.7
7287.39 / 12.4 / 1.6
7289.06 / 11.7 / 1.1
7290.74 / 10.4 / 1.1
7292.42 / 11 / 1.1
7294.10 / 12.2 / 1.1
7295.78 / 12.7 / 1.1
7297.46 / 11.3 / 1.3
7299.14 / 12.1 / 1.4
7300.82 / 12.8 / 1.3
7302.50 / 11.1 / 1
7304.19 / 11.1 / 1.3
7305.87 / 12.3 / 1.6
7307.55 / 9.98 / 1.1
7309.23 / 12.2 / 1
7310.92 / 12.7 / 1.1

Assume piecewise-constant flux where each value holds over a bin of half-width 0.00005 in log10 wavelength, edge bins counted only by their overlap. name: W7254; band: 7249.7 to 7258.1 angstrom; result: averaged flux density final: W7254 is 12.2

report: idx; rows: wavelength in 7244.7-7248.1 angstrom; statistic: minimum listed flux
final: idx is 9.82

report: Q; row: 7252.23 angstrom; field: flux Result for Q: 12.5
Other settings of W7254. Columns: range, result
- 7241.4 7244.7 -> 11.8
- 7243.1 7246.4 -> 11.1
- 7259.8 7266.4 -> 11.7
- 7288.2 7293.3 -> 11.1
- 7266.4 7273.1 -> 12.2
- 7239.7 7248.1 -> 11.7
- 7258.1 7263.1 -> 11.7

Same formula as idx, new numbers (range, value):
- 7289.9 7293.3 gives 10.4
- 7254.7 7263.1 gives 10.6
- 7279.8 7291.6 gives 9.28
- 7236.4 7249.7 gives 8.94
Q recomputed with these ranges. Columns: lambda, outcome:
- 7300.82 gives 12.8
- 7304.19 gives 11.1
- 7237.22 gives 8.94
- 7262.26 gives 10.6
